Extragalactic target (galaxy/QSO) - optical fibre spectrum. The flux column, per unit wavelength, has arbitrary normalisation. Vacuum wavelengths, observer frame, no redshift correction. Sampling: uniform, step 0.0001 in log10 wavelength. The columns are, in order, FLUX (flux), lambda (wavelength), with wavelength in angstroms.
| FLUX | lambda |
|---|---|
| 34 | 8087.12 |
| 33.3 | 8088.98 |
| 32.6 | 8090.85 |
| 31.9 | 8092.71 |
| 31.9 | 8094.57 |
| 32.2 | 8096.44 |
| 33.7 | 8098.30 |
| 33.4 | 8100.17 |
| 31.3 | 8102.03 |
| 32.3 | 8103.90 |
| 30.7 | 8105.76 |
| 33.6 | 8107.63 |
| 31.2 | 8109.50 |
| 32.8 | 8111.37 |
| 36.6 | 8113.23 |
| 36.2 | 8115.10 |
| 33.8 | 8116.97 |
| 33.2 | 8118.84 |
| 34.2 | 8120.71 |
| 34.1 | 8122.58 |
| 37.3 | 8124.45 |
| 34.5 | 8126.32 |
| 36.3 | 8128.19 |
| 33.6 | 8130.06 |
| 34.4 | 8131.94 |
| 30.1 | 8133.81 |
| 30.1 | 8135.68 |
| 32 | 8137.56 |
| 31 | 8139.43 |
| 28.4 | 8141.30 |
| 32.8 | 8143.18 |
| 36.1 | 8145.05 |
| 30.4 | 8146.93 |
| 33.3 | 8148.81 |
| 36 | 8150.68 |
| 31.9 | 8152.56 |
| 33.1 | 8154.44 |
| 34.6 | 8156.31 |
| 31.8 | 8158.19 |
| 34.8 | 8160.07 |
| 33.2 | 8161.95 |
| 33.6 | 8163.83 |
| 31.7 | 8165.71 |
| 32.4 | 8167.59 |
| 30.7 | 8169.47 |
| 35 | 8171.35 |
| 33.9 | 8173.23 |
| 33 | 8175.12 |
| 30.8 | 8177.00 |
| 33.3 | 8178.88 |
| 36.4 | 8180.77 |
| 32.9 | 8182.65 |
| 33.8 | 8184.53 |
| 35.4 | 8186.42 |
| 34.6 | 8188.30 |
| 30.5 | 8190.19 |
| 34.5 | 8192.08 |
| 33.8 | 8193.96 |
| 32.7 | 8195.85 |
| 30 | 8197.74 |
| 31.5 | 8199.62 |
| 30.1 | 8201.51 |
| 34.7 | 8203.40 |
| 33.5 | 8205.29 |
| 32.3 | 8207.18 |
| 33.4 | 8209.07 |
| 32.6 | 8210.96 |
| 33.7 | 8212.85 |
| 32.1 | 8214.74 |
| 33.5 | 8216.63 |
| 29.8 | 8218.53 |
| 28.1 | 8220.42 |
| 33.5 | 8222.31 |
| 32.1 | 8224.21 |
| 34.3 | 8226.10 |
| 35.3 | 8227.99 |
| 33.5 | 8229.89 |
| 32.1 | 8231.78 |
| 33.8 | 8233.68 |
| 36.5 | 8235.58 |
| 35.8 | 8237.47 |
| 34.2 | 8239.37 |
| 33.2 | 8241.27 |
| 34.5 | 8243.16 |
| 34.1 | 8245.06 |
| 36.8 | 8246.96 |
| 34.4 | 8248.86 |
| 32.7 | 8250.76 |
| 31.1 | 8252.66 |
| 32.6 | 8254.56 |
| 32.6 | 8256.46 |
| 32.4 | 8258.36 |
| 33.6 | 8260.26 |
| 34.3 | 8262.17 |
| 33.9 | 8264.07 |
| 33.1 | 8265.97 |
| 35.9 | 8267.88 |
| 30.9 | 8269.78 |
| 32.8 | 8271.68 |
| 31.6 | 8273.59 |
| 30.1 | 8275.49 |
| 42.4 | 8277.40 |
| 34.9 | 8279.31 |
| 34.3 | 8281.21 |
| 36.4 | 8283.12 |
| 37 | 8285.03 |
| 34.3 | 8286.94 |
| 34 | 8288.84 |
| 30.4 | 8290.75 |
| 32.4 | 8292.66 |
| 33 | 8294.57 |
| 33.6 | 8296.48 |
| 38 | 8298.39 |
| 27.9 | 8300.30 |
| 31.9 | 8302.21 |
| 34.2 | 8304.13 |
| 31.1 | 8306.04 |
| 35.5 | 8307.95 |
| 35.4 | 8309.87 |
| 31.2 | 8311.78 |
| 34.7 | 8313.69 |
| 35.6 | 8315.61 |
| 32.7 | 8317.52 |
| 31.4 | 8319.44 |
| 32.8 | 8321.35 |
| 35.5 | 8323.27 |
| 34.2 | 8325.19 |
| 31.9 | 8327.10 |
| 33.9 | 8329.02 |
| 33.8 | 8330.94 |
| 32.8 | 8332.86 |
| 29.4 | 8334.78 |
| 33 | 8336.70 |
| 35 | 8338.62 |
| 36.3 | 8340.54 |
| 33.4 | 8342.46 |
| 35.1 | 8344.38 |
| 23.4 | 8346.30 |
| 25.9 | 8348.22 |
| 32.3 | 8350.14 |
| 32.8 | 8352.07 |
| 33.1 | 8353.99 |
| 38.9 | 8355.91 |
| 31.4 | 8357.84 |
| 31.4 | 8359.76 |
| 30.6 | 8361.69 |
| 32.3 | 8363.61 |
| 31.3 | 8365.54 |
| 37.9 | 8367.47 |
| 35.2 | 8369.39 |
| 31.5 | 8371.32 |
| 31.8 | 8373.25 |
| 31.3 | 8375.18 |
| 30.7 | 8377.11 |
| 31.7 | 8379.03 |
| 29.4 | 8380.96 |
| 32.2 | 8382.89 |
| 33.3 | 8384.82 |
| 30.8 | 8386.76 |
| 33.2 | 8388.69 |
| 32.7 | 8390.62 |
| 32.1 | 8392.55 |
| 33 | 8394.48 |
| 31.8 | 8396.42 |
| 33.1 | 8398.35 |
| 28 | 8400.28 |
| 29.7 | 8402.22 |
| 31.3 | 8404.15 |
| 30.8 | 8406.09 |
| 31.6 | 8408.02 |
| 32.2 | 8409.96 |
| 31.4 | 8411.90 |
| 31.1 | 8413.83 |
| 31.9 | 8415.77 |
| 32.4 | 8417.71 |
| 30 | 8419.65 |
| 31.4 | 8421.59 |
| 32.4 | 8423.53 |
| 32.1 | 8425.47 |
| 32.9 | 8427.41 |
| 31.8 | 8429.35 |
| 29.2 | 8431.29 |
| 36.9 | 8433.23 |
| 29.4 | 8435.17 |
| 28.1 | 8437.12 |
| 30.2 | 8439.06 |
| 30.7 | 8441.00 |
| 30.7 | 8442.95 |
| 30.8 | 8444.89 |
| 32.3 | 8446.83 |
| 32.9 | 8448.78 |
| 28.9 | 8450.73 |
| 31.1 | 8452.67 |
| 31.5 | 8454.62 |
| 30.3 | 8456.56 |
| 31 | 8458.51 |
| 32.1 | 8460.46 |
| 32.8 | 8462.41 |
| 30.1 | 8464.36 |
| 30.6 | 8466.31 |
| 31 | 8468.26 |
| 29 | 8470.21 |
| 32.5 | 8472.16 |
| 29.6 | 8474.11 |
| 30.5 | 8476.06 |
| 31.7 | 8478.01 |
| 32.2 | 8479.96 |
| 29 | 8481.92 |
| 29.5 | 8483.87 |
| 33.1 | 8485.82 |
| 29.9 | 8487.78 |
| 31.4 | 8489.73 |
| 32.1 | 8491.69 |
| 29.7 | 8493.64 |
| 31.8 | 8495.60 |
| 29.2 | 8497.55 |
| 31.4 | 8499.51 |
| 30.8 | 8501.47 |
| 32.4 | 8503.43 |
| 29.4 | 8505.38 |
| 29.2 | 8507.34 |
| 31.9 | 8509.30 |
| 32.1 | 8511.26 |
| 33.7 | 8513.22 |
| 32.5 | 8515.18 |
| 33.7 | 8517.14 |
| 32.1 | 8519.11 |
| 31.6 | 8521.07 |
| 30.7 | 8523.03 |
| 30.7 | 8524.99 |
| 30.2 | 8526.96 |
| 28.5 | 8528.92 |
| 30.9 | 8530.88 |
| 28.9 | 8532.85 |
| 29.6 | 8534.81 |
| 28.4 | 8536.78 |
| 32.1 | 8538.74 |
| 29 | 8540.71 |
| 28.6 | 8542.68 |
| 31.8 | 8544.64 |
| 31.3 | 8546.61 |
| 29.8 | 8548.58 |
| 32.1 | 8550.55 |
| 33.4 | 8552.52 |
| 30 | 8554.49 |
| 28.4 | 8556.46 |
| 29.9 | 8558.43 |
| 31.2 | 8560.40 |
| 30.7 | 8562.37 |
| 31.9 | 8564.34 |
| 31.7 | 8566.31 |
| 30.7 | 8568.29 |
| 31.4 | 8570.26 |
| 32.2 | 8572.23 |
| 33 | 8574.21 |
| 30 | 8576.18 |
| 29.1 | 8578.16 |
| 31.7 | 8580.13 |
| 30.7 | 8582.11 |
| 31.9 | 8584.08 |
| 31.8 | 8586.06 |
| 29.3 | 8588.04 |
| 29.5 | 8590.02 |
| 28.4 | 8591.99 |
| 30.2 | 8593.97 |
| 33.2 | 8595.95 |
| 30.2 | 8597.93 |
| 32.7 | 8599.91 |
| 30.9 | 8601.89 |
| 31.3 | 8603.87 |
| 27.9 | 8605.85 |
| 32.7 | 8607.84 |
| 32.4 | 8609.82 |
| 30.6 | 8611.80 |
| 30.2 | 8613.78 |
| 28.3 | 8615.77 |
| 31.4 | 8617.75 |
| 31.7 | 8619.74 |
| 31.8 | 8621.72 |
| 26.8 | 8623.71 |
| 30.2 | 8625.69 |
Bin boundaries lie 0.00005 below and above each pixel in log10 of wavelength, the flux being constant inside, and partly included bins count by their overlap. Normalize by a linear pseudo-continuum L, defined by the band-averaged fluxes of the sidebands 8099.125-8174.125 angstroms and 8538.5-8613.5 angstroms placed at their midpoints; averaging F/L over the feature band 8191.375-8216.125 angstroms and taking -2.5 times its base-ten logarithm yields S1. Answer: 0.00 mag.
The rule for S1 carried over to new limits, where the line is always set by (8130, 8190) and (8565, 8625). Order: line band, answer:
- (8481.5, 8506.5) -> 0.02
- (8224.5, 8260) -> -0.04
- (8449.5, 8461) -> 0.02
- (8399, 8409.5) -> 0.04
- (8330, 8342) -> -0.04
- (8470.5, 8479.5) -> 0.01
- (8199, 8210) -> 0.00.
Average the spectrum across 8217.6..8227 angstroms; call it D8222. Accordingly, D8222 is 31.6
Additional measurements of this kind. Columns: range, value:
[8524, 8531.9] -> 30.1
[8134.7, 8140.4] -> 31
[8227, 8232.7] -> 33.7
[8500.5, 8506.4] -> 30.9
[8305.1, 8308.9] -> 33.3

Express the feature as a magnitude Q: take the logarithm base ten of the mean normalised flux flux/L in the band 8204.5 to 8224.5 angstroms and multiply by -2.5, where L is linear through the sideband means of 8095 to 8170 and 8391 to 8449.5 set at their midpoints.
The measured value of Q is 0.013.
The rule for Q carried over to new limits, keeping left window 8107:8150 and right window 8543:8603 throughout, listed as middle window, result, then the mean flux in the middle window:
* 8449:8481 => 0.019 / 31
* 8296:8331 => -0.036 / 33.4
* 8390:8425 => 0.012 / 31.5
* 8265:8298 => -0.050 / 34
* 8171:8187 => -0.023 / 33.7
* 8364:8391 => -0.012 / 32.3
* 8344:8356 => 0.040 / 31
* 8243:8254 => -0.038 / 33.8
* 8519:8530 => 0.023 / 30.5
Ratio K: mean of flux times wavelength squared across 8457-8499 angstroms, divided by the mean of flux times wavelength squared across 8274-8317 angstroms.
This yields 0.95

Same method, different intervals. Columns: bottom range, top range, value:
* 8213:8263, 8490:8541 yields 0.99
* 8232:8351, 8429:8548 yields 0.97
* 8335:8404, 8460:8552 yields 0.99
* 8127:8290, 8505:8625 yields 1.01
